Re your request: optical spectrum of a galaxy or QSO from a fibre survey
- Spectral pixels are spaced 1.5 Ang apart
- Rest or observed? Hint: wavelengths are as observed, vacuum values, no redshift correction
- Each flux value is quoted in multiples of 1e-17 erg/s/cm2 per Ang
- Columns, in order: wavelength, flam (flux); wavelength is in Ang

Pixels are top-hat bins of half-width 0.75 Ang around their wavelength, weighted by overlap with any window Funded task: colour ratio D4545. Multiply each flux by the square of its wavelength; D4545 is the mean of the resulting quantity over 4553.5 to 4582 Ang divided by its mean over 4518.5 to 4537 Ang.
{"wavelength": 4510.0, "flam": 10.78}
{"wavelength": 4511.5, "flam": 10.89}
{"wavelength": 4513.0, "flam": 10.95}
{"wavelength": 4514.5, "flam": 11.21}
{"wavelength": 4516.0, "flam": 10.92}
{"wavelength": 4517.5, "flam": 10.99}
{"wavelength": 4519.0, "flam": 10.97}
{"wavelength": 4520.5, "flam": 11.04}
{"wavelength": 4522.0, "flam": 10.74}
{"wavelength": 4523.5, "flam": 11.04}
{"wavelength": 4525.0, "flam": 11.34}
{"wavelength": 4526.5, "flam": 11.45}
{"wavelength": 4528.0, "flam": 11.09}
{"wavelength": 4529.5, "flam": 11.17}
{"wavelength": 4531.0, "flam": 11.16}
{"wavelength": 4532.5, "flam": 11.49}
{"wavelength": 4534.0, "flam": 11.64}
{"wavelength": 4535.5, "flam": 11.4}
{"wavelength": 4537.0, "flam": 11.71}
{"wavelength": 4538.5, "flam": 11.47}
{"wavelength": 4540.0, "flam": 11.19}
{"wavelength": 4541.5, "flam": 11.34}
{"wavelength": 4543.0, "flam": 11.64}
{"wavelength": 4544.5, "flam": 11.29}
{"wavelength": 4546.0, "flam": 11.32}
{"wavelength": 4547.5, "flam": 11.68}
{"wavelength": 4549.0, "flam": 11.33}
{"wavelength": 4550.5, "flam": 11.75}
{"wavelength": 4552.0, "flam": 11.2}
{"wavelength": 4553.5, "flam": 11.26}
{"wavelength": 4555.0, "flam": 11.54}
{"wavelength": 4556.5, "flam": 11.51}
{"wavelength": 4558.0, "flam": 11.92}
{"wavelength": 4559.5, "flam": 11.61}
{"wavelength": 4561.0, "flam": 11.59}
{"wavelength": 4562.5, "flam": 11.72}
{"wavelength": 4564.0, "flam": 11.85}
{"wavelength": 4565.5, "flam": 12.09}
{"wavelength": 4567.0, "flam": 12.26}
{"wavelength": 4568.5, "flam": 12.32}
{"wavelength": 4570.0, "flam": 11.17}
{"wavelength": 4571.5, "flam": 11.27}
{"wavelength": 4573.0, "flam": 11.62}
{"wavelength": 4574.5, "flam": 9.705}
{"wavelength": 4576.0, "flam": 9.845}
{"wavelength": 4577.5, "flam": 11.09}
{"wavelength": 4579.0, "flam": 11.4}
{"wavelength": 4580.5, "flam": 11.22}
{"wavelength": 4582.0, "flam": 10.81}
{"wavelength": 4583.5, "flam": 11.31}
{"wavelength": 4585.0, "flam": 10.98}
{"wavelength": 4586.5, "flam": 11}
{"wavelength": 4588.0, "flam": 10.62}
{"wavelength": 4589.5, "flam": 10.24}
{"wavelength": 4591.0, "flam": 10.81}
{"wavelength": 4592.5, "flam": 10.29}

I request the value 1.03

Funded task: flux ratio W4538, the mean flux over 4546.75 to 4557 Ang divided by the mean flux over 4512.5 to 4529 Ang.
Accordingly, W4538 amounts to 1.04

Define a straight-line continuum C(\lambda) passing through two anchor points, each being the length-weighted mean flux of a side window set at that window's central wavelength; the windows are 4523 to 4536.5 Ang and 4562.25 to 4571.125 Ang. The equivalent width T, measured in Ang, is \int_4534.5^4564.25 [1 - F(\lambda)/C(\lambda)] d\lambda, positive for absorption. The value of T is 0.28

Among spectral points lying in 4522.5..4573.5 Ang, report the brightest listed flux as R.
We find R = 12.32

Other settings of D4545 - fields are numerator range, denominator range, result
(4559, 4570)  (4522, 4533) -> 1.08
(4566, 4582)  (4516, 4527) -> 1.03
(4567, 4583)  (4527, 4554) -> 0.99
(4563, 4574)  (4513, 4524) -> 1.09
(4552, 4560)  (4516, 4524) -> 1.07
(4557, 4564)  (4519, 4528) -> 1.07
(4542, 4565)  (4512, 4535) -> 1.05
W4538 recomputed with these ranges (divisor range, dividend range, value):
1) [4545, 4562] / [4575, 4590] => 0.94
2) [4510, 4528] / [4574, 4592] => 0.97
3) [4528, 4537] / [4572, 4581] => 0.95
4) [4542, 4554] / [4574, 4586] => 0.95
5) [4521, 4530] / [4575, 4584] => 0.98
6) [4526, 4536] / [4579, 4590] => 0.96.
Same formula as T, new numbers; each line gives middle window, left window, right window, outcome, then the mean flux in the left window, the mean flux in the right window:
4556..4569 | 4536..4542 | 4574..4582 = -1.05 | 11.4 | 10.7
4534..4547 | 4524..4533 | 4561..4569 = 0.08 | 11.3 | 12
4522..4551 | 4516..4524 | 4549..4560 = -0.39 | 10.9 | 11.5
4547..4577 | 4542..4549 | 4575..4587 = -0.65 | 11.5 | 10.9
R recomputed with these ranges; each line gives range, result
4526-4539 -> 11.71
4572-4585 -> 11.62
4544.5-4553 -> 11.75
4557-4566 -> 12.09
